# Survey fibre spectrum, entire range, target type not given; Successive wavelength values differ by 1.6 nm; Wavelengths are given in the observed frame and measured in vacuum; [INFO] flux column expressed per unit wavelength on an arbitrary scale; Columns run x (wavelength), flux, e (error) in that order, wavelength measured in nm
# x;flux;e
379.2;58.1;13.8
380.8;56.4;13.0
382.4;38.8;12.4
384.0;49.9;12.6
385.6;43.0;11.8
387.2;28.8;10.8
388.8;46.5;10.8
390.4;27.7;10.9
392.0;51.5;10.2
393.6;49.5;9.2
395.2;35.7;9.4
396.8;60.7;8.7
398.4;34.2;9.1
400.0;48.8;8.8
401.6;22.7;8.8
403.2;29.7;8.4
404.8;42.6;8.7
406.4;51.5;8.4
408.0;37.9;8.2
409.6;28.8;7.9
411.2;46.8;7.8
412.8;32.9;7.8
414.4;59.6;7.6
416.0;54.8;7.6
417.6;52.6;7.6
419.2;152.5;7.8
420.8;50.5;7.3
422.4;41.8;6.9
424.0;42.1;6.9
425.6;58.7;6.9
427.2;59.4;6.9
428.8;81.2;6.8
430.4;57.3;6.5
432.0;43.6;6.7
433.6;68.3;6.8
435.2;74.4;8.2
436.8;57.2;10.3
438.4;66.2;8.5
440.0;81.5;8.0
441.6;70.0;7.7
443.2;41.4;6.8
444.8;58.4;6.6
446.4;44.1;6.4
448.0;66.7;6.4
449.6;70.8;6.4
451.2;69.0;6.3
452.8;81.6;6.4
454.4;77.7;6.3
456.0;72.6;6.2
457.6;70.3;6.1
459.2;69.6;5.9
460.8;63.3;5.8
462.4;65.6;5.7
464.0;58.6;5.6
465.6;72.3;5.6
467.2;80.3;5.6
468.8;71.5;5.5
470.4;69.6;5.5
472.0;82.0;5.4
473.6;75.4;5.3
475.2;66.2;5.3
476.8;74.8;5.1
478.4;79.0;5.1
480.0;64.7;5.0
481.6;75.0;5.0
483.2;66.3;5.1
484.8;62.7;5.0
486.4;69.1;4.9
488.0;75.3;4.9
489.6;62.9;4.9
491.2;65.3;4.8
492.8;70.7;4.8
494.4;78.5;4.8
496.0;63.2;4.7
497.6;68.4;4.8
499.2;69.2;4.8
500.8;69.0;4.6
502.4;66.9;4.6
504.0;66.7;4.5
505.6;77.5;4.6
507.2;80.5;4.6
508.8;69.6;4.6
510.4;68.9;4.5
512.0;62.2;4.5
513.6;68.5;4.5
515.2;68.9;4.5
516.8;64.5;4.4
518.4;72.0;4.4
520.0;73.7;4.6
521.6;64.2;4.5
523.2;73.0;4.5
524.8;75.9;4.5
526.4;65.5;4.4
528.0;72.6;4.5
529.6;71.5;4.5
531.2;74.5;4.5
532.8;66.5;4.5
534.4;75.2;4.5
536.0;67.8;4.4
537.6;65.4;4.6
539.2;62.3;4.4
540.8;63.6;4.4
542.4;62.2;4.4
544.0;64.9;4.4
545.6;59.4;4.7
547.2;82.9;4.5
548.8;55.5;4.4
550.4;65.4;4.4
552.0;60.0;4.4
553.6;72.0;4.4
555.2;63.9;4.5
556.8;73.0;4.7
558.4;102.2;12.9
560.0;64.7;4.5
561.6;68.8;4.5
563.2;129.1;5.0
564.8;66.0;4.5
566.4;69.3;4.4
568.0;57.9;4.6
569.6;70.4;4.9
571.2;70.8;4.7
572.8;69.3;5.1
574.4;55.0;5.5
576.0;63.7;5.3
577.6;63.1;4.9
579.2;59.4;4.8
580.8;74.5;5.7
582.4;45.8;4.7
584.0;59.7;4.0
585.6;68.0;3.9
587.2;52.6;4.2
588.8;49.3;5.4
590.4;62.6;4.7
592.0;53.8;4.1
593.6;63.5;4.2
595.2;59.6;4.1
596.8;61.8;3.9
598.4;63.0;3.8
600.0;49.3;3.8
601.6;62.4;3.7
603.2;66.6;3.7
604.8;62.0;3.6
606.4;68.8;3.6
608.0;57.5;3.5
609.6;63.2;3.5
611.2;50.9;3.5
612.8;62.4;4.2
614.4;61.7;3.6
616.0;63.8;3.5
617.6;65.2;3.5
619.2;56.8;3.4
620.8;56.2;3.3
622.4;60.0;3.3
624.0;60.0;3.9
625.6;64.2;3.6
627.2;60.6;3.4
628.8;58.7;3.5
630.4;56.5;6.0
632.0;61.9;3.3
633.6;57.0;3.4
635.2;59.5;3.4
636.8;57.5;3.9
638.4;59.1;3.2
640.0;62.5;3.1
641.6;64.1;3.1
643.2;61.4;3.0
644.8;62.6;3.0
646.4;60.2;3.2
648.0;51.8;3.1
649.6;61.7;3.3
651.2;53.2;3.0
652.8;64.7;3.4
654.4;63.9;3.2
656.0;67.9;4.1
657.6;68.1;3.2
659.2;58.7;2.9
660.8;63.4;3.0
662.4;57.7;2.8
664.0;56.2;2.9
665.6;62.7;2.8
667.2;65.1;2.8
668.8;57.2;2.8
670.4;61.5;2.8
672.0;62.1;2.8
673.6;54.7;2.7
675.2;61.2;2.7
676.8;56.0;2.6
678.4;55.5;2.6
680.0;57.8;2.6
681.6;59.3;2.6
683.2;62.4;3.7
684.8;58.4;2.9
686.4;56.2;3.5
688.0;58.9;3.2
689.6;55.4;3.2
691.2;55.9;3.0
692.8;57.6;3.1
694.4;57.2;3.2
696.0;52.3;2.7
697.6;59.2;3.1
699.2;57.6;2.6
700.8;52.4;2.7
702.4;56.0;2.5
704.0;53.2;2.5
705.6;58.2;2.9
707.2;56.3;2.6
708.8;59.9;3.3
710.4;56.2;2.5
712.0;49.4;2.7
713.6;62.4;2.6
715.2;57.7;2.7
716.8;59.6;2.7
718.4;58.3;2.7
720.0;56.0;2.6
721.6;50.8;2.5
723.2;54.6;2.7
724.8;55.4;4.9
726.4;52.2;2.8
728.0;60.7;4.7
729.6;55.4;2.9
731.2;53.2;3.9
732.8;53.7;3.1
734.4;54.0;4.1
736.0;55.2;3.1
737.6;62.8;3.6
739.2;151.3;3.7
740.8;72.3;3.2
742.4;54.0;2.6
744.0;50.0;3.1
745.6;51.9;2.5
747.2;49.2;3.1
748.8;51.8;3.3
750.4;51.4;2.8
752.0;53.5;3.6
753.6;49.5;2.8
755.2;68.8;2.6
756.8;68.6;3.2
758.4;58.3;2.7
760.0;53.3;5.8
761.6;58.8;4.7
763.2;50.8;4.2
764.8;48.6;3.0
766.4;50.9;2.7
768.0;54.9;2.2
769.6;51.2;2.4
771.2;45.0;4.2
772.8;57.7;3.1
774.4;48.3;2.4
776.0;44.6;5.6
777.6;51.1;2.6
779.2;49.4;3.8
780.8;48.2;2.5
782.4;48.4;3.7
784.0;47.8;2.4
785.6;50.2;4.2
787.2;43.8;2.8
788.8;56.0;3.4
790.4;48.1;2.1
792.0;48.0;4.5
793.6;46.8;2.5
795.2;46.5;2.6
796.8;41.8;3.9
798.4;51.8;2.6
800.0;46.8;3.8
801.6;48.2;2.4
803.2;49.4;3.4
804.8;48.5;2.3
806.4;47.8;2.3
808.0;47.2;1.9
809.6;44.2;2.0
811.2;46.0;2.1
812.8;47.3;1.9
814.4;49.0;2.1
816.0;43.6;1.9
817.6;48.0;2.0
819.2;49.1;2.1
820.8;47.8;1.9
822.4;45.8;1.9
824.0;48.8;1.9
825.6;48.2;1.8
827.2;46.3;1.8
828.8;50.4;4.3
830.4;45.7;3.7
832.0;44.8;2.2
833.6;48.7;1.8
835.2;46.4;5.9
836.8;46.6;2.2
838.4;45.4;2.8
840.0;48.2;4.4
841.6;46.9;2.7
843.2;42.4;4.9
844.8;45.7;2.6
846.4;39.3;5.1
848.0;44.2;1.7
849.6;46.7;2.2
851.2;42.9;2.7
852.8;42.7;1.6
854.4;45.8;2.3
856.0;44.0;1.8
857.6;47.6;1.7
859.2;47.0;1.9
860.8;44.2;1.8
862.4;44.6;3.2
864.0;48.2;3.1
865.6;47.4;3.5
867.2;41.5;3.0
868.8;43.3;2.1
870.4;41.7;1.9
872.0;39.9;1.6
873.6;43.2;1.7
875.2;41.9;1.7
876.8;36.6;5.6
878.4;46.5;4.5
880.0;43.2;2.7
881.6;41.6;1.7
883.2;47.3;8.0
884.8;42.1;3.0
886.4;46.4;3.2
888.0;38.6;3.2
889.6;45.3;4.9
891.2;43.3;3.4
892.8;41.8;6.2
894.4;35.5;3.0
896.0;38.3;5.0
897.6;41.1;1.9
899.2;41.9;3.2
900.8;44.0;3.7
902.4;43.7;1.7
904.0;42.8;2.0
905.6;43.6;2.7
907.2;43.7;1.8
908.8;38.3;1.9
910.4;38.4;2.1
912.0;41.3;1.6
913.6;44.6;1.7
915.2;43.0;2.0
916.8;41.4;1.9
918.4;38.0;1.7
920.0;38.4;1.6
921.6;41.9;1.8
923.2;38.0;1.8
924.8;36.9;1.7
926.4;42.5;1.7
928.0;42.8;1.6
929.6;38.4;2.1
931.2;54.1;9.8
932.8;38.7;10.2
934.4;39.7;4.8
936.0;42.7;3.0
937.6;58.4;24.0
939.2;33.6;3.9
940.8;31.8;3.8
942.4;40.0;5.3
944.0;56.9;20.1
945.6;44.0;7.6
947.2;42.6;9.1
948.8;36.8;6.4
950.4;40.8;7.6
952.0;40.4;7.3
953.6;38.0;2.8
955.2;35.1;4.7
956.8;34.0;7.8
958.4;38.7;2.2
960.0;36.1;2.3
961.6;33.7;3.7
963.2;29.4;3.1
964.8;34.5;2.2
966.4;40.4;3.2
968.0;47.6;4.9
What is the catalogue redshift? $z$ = 0.125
